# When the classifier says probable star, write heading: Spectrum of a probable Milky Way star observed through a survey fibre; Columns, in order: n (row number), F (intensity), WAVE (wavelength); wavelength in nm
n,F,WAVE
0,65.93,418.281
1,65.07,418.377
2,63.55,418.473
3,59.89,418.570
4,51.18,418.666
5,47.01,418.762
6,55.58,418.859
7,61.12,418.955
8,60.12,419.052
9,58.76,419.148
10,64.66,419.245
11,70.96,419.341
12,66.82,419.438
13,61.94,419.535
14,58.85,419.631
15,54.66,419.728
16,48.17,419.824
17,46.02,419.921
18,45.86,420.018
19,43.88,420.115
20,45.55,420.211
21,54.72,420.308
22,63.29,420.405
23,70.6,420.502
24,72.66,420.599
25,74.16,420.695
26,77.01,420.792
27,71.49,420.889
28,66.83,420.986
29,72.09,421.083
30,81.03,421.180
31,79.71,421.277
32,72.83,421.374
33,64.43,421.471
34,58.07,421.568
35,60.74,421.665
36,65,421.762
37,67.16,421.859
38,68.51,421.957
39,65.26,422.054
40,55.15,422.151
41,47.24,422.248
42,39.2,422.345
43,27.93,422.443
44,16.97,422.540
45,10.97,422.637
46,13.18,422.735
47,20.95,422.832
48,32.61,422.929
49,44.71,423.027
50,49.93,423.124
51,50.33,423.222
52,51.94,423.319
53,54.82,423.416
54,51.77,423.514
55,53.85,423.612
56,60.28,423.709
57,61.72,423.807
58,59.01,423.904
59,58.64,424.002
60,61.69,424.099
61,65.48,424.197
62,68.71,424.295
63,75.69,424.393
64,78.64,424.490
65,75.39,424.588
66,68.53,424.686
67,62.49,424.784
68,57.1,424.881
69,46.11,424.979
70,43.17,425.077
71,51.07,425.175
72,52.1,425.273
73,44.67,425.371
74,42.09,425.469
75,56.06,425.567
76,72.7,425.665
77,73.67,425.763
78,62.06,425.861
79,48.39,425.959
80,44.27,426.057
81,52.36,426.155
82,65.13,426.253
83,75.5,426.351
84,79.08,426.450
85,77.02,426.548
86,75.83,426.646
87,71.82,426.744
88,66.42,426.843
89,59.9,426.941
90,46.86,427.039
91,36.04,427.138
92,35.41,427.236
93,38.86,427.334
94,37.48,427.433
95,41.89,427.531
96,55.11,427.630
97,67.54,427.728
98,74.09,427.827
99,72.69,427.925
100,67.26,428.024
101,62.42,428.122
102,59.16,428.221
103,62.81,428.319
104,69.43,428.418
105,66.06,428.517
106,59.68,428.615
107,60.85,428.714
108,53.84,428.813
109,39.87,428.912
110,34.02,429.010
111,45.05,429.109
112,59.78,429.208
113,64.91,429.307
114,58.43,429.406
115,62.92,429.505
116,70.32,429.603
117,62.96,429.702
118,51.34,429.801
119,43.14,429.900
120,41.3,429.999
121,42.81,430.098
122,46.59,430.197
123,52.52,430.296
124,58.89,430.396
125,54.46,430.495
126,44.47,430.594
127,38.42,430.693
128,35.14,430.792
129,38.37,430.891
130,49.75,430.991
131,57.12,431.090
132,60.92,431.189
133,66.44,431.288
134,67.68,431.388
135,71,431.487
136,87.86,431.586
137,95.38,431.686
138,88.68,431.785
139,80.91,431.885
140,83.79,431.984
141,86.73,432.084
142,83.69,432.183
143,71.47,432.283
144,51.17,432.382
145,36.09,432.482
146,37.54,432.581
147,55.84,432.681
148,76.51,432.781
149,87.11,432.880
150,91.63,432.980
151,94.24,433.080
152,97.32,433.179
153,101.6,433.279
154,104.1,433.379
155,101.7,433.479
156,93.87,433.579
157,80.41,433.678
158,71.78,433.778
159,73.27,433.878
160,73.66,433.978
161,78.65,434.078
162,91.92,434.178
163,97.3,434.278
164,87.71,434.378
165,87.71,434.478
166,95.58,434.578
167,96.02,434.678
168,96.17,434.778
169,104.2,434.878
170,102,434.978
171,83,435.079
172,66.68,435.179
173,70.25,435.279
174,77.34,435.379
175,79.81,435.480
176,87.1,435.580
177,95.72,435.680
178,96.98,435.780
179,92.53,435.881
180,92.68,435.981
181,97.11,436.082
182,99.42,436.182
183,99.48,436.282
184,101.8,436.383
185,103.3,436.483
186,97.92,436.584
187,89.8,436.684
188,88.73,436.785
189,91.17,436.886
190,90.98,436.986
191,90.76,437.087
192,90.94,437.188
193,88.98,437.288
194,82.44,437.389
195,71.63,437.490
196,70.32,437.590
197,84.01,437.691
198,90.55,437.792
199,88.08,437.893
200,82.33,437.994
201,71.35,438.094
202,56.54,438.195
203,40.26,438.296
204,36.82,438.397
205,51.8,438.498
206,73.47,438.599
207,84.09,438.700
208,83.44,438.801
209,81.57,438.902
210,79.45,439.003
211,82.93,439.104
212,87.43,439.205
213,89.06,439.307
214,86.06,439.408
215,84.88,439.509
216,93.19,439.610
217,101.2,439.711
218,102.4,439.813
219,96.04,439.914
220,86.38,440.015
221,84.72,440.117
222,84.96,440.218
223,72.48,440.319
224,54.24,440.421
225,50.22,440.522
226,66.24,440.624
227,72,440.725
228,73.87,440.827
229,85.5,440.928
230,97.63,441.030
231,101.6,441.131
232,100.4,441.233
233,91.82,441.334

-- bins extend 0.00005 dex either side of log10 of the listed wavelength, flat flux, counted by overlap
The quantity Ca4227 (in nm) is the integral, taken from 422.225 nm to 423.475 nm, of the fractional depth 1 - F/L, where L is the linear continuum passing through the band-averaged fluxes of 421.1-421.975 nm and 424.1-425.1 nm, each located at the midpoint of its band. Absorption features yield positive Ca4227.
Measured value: 0.59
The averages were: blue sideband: 68.7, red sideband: 64.5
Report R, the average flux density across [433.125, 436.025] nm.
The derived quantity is 88.9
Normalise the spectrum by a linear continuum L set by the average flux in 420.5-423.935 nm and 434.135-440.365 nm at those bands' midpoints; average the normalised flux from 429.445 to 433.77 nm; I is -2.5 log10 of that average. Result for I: 0.107 mag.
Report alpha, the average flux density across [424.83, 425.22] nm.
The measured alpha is 49.5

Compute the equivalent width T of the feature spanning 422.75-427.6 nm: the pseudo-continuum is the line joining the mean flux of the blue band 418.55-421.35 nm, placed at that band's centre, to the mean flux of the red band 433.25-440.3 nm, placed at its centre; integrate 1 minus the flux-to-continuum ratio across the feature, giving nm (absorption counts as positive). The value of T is 0.92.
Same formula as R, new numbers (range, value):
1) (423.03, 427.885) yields 58.2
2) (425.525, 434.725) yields 65.7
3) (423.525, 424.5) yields 63.3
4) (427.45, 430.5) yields 56.7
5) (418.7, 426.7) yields 57.7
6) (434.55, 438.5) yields 85.1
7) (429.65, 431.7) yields 54.9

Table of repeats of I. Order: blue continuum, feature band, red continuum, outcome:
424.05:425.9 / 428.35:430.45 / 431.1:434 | 0.28 mag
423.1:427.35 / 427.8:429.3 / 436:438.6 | 0.11 mag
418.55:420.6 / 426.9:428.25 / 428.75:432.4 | 0.10 mag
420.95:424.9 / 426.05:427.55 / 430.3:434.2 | 0.10 mag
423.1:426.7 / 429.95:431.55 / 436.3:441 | 0.31 mag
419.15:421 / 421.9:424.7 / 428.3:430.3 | 0.15 mag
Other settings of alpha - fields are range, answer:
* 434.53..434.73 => 95.9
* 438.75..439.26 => 82.9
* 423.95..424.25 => 61.9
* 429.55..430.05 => 53.9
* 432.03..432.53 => 66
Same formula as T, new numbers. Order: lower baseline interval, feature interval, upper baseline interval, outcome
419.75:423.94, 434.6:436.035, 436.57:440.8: -0.27 nm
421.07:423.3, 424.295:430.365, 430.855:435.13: 0.58 nm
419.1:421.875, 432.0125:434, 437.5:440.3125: -0.11 nm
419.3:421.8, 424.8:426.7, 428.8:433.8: 0.16 nm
